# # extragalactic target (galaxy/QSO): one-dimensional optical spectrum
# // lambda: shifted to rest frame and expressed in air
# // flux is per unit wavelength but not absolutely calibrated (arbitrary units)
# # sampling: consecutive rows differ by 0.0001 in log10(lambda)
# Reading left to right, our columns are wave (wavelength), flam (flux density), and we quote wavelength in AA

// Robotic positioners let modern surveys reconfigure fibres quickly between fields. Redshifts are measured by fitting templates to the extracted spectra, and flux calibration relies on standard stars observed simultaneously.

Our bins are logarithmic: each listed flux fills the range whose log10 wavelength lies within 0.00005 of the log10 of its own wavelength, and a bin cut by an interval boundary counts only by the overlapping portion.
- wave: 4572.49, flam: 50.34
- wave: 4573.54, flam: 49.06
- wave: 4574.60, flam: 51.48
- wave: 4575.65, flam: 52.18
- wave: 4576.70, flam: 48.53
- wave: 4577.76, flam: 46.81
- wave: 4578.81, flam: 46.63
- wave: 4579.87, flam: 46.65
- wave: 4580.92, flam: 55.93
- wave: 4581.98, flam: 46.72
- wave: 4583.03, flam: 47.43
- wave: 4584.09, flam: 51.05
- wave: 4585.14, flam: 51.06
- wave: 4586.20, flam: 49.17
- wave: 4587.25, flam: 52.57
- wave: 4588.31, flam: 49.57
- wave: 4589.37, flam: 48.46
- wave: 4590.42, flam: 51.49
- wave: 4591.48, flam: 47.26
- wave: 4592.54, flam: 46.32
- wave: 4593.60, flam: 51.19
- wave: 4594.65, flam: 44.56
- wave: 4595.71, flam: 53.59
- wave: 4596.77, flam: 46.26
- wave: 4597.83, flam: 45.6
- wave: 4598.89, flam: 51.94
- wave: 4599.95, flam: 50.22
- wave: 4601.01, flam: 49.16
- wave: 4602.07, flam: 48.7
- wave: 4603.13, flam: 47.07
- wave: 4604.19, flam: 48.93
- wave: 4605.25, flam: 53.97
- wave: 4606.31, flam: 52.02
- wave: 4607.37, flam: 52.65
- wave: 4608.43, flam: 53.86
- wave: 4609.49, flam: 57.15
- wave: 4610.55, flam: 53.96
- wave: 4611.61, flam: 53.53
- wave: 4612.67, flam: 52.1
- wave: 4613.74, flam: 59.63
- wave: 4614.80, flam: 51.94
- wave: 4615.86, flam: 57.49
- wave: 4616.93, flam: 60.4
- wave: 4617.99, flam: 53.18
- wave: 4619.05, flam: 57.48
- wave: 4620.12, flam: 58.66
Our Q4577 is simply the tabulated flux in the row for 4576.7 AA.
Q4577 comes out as 48.53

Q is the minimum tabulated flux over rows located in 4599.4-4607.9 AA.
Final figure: 47.07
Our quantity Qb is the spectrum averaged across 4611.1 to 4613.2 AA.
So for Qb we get 52.9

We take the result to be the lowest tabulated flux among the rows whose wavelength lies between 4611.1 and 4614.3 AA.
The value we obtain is 52.1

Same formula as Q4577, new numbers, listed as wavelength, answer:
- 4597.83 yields 45.6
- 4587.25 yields 52.57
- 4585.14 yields 51.06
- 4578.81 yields 46.63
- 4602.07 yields 48.7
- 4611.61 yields 53.53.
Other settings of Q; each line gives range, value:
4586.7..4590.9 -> 48.46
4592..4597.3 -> 44.56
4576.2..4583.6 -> 46.63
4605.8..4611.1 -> 52.02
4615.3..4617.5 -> 57.49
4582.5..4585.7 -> 47.43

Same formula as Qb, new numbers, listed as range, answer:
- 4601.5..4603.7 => 47.9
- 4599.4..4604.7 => 48.8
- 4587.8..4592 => 49.2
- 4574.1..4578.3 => 49.8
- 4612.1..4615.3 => 54.5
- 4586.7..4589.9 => 50.3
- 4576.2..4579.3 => 47.3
